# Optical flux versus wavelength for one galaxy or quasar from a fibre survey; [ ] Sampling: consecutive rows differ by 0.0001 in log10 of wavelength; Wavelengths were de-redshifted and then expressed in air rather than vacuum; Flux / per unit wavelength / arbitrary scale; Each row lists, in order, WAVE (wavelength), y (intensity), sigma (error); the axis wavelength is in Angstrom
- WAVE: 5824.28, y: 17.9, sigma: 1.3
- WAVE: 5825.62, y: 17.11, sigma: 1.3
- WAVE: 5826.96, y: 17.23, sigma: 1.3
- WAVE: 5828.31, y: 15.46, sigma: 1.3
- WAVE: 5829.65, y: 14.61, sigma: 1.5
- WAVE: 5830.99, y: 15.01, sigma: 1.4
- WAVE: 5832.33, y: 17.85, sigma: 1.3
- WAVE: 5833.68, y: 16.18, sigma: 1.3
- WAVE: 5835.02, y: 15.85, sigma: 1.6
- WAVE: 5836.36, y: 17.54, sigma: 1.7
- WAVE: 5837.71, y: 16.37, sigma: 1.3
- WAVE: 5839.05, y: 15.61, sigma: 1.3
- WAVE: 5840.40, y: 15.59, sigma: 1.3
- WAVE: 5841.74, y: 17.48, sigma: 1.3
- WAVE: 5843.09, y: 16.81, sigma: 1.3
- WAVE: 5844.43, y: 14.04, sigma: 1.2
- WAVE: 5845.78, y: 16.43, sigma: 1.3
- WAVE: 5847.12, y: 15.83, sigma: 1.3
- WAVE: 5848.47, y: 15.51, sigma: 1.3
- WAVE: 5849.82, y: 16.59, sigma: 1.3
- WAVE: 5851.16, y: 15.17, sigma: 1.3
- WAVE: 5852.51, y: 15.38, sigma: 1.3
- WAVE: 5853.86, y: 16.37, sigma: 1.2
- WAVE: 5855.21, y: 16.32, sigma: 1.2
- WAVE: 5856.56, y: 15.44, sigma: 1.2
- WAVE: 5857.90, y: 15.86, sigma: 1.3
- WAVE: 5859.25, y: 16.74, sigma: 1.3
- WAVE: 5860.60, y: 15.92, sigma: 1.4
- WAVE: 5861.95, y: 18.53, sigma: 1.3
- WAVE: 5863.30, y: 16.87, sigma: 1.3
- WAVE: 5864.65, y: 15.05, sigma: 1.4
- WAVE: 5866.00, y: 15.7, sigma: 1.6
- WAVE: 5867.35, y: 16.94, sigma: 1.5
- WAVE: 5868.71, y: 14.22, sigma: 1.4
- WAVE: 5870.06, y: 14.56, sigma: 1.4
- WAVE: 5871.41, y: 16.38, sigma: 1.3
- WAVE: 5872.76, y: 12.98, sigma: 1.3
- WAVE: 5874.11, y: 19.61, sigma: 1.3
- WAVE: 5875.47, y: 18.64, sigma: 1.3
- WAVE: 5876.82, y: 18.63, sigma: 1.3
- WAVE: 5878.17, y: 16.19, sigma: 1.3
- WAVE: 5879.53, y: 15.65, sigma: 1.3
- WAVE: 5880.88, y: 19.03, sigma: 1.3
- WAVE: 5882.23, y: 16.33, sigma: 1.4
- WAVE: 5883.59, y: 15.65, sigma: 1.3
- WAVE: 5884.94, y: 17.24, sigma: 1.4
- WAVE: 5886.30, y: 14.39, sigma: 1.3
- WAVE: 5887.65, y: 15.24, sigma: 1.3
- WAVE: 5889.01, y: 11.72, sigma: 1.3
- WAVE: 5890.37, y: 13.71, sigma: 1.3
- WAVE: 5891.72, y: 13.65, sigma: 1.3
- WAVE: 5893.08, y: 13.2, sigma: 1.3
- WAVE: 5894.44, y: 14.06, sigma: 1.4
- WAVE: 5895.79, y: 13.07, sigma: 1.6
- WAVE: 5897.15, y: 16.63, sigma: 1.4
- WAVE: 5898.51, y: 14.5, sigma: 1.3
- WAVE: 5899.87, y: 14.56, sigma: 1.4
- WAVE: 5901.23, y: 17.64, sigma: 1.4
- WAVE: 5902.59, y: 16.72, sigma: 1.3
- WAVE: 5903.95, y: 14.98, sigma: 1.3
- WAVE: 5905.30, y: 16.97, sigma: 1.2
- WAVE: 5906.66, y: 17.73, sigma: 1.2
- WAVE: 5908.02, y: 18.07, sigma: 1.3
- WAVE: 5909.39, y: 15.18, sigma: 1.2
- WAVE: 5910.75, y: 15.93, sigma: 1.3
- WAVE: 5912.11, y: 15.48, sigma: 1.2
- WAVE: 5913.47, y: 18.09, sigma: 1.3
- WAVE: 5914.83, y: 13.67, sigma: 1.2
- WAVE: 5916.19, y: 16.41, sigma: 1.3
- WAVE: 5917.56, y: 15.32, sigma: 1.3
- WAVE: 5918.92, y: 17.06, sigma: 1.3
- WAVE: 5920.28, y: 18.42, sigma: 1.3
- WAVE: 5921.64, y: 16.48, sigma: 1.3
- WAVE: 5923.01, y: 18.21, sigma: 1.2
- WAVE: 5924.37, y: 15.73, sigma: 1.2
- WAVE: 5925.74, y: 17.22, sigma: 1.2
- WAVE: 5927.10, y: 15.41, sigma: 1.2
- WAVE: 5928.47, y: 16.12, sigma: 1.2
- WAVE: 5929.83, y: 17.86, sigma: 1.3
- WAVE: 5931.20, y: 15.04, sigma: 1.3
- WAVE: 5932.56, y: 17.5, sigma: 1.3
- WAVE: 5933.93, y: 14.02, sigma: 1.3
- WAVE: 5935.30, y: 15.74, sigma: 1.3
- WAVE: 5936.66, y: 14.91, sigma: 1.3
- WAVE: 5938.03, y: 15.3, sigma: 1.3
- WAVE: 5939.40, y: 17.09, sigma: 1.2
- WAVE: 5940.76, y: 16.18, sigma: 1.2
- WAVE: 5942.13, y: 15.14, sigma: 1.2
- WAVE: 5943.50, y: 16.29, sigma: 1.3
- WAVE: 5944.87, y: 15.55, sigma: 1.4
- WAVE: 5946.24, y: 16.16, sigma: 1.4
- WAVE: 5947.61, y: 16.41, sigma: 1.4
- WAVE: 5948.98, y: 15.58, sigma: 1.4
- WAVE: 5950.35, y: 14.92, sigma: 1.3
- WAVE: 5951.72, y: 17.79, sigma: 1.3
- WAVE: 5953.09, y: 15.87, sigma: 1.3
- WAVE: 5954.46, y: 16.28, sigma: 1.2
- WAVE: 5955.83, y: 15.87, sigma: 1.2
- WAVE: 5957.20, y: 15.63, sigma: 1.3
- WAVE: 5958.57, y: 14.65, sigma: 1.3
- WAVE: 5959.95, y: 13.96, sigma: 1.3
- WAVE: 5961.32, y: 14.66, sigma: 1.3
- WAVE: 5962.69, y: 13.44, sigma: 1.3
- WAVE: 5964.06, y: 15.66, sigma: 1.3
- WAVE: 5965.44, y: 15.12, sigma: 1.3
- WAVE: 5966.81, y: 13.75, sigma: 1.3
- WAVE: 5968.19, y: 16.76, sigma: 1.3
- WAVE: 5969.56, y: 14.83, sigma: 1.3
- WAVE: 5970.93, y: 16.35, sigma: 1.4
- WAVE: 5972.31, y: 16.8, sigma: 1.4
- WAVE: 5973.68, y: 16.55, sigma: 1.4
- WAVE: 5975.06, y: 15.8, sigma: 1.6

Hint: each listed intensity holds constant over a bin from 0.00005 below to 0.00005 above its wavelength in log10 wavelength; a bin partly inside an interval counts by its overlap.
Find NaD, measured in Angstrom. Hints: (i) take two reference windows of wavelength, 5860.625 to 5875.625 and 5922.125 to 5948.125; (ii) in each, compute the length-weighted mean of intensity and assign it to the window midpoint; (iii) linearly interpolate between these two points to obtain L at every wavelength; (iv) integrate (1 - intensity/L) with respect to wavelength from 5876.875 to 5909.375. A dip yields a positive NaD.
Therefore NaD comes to 1.2 Angstrom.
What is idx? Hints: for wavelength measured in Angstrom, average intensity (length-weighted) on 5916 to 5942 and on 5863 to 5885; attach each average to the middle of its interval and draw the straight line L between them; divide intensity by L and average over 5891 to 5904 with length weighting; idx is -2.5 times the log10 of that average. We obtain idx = 0.10 mag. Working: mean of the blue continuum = 16.4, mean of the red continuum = 16.3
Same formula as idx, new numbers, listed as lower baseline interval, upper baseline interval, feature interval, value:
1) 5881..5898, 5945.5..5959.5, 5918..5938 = -0.06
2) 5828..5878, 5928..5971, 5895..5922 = -0.02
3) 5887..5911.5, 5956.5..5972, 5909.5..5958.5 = -0.07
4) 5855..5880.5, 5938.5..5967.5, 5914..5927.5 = -0.04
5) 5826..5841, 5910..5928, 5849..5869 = 0.01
